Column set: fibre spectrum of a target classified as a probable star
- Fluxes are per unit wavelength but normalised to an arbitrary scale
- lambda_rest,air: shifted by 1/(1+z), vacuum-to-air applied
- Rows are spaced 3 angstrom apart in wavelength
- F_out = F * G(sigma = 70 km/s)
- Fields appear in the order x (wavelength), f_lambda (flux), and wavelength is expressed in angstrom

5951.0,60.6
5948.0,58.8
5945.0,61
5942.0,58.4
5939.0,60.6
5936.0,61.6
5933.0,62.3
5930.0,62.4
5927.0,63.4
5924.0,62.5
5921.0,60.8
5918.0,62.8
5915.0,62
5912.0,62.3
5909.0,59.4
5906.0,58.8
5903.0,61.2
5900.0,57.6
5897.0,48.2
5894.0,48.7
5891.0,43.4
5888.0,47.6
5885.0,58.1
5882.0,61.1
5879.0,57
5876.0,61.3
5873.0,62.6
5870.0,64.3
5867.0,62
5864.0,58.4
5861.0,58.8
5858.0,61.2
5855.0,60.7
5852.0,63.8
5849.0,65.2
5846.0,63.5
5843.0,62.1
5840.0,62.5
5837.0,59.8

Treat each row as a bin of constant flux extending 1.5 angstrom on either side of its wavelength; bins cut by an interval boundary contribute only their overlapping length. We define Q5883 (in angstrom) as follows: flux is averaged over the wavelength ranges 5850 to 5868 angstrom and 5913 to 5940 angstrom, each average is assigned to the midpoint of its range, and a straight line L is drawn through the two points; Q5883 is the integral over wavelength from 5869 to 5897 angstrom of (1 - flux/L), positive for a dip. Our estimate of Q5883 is 2.7 angstrom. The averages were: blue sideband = 60.9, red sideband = 62.1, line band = 55.4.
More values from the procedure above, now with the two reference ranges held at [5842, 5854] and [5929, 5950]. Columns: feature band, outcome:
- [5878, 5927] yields 3.70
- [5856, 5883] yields 0.93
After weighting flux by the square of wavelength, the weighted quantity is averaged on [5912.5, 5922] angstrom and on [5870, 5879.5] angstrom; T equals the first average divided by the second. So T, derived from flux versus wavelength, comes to 1.03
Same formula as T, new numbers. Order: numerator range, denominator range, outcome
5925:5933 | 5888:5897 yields 1.36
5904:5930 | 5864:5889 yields 1.05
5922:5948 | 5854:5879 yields 1.03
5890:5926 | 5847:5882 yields 0.95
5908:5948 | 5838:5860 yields 1.01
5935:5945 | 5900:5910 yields 1.02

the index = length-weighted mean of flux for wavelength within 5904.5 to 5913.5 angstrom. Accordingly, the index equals 60.2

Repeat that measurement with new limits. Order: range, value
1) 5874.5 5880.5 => 59.1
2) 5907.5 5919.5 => 61.6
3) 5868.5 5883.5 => 61.3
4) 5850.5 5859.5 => 61.9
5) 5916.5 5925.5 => 62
